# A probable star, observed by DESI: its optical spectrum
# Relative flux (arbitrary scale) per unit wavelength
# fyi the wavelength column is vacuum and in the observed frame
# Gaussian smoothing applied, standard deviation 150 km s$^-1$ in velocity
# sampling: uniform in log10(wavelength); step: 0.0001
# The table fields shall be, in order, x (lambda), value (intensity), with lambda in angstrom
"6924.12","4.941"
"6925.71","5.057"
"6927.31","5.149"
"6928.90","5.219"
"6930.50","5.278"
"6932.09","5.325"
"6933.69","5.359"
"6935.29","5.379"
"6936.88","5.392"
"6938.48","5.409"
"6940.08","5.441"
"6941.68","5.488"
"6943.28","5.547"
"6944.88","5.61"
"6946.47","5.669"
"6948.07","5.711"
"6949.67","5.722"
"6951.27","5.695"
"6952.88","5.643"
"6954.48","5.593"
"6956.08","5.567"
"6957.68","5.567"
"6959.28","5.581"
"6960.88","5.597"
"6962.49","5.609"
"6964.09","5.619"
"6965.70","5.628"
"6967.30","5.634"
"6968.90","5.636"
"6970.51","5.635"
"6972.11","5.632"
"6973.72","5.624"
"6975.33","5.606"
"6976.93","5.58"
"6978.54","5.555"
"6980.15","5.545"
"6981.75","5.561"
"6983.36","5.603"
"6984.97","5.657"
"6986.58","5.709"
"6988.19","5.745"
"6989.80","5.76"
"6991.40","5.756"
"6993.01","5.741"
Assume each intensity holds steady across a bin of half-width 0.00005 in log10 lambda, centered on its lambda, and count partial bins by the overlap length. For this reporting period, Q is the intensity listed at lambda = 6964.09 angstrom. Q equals 5.619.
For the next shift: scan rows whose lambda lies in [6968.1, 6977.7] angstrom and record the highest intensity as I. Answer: 5.636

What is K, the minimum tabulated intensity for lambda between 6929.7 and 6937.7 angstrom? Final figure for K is 5.278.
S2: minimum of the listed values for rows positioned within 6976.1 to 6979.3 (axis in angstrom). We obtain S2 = 5.555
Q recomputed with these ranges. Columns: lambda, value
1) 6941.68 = 5.488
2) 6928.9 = 5.219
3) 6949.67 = 5.722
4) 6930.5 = 5.278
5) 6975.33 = 5.606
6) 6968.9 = 5.636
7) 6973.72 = 5.624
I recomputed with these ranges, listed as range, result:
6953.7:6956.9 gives 5.593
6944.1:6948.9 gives 5.711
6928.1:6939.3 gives 5.409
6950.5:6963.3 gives 5.695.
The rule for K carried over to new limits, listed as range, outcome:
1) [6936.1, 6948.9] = 5.392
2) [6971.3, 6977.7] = 5.58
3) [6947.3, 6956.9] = 5.567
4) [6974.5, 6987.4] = 5.545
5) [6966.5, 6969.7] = 5.634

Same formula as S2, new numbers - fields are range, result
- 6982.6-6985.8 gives 5.603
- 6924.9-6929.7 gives 5.057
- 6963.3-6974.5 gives 5.619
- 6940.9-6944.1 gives 5.488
